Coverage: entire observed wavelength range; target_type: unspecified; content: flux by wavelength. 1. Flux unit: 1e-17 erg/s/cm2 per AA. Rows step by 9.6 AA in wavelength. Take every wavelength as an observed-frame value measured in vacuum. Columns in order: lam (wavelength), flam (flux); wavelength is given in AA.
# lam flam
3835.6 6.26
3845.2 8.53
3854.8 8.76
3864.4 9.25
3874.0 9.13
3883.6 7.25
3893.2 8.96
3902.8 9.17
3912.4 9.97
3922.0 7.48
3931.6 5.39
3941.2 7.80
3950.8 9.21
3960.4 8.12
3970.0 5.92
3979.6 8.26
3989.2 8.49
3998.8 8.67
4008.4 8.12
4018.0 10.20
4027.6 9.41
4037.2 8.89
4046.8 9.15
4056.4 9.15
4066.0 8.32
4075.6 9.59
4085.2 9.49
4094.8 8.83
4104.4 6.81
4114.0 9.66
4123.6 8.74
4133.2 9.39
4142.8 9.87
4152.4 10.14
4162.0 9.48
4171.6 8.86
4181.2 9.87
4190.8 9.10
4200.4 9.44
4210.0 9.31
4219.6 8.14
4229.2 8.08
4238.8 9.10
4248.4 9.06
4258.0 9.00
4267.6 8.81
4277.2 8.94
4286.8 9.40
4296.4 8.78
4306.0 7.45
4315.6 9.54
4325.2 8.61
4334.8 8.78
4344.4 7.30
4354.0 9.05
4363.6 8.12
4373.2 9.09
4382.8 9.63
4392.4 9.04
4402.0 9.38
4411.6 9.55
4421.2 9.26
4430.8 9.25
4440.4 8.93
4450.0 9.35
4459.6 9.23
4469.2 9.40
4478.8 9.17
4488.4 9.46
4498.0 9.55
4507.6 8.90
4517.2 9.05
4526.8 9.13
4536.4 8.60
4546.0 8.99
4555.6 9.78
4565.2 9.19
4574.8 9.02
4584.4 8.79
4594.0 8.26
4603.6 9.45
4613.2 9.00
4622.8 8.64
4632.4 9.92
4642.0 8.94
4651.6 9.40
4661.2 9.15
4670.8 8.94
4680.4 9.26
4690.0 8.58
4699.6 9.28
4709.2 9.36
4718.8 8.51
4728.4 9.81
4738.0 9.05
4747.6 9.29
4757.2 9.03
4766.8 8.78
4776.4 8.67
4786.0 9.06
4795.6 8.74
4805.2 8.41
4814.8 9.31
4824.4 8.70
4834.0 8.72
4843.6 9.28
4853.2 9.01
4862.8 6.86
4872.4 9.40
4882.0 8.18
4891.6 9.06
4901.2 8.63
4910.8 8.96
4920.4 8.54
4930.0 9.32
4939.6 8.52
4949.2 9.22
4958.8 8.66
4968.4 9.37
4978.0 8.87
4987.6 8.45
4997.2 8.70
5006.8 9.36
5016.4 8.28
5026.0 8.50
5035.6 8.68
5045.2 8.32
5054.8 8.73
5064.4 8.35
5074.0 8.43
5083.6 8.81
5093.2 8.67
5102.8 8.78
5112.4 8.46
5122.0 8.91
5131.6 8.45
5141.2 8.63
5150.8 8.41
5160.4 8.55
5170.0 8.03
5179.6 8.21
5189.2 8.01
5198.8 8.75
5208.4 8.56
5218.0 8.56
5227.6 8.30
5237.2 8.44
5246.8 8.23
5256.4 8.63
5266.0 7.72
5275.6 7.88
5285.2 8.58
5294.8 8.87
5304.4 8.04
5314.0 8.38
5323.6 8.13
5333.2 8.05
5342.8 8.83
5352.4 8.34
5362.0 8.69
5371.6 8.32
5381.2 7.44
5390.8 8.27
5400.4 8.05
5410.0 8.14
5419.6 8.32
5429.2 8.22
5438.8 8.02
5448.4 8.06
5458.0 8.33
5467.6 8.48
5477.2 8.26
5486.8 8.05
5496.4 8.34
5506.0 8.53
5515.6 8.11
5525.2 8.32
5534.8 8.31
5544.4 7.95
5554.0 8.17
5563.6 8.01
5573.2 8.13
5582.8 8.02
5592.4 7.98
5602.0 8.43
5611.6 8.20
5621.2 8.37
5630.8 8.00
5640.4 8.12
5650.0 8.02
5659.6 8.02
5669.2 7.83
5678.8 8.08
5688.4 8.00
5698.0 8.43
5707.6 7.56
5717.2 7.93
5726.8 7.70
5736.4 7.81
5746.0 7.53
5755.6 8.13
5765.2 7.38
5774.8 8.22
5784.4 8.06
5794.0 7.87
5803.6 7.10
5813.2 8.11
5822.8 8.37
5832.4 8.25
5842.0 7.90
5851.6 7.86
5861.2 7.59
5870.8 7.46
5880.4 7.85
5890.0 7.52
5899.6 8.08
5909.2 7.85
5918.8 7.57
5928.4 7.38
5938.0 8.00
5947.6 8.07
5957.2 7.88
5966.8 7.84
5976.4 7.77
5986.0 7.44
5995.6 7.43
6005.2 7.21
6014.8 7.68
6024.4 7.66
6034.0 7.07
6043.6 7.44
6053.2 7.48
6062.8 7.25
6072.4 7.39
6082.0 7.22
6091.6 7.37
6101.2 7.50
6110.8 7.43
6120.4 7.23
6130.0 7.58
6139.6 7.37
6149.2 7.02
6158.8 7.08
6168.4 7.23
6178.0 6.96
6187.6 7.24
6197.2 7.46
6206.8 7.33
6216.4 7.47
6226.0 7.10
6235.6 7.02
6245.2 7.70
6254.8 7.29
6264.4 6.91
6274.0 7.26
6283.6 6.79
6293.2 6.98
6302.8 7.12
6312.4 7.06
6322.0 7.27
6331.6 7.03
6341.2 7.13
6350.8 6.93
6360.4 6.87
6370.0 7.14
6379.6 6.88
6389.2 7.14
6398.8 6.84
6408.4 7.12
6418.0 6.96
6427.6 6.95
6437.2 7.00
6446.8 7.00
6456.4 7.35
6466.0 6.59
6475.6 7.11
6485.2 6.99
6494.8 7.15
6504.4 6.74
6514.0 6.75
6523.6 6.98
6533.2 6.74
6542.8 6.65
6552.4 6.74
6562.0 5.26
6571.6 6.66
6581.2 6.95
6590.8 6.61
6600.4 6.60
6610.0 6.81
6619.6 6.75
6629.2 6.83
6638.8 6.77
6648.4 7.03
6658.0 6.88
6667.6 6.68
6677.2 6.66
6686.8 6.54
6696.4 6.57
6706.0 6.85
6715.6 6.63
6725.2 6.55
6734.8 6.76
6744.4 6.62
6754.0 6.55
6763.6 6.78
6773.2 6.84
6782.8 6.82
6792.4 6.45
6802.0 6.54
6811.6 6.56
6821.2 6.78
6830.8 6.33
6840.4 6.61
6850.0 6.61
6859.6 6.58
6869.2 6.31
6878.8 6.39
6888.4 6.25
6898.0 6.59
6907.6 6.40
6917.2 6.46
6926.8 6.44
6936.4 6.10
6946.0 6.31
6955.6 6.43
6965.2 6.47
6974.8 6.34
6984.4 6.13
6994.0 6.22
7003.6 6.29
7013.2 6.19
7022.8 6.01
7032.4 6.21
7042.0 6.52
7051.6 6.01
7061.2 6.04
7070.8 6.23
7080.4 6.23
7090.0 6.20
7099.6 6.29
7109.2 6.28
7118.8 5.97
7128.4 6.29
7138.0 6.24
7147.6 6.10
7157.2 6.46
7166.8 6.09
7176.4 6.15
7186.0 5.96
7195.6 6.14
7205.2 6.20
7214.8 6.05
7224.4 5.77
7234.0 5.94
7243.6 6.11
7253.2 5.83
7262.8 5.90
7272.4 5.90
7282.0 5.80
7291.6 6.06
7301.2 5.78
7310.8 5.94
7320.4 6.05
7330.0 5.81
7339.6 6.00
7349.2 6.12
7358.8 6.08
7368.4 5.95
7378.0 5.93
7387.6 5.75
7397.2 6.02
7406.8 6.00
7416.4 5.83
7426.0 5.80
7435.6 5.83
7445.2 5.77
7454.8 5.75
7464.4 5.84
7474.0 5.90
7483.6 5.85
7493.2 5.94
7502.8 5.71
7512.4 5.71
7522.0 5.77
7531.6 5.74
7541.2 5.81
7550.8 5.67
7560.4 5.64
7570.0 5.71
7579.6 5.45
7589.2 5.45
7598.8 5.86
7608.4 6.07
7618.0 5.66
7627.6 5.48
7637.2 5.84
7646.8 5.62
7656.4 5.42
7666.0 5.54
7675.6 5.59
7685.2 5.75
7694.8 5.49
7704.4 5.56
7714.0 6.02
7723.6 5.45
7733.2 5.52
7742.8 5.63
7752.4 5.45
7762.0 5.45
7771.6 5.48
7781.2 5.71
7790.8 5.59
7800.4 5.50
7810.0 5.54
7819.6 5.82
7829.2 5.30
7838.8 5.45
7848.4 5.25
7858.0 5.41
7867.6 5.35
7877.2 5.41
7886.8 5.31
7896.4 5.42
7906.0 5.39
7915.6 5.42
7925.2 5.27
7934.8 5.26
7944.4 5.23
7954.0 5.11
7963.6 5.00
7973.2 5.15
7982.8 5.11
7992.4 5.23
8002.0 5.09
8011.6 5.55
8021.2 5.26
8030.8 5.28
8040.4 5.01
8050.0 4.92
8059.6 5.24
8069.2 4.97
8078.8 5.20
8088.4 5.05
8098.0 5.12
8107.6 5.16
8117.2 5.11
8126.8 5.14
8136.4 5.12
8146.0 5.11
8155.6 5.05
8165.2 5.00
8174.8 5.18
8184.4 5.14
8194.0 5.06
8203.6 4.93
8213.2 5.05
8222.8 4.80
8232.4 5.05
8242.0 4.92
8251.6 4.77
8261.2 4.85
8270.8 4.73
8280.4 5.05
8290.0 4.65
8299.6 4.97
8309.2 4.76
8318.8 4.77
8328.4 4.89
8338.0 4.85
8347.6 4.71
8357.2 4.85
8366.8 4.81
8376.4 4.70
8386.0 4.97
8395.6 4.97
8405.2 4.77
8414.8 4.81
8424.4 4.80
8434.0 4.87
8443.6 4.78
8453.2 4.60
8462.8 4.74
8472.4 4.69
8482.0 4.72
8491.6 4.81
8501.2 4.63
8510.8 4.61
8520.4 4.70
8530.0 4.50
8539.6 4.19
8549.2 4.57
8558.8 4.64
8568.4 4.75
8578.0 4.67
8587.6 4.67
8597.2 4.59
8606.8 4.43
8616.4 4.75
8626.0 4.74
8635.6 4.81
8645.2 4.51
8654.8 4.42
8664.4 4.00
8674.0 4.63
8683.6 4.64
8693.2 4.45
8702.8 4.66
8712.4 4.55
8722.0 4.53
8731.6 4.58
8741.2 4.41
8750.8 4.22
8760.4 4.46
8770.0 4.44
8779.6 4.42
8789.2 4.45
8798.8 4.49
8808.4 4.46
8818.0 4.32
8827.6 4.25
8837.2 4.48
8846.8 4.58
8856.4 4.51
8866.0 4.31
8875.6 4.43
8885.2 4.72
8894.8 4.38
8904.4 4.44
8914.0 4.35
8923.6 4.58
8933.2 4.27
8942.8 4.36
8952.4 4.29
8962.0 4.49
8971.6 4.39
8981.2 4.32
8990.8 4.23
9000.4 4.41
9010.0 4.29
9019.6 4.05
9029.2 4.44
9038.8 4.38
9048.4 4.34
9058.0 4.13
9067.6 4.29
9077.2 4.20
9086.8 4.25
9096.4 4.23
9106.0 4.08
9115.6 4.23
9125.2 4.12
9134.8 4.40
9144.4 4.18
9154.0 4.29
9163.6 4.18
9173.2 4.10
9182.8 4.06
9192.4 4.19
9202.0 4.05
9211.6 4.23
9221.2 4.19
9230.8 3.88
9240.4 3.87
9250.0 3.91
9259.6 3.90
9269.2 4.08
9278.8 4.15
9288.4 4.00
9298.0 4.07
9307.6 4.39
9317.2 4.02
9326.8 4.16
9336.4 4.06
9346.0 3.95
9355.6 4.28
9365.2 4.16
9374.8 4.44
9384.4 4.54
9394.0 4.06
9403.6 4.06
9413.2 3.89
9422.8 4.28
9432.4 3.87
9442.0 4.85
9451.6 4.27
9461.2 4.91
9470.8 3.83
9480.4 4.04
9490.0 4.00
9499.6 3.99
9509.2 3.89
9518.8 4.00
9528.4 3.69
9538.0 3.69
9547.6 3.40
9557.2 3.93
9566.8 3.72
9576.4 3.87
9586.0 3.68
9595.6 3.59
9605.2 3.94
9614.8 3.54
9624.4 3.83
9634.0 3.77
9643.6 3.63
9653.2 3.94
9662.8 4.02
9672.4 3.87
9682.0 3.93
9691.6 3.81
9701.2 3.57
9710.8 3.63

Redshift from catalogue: 0.00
